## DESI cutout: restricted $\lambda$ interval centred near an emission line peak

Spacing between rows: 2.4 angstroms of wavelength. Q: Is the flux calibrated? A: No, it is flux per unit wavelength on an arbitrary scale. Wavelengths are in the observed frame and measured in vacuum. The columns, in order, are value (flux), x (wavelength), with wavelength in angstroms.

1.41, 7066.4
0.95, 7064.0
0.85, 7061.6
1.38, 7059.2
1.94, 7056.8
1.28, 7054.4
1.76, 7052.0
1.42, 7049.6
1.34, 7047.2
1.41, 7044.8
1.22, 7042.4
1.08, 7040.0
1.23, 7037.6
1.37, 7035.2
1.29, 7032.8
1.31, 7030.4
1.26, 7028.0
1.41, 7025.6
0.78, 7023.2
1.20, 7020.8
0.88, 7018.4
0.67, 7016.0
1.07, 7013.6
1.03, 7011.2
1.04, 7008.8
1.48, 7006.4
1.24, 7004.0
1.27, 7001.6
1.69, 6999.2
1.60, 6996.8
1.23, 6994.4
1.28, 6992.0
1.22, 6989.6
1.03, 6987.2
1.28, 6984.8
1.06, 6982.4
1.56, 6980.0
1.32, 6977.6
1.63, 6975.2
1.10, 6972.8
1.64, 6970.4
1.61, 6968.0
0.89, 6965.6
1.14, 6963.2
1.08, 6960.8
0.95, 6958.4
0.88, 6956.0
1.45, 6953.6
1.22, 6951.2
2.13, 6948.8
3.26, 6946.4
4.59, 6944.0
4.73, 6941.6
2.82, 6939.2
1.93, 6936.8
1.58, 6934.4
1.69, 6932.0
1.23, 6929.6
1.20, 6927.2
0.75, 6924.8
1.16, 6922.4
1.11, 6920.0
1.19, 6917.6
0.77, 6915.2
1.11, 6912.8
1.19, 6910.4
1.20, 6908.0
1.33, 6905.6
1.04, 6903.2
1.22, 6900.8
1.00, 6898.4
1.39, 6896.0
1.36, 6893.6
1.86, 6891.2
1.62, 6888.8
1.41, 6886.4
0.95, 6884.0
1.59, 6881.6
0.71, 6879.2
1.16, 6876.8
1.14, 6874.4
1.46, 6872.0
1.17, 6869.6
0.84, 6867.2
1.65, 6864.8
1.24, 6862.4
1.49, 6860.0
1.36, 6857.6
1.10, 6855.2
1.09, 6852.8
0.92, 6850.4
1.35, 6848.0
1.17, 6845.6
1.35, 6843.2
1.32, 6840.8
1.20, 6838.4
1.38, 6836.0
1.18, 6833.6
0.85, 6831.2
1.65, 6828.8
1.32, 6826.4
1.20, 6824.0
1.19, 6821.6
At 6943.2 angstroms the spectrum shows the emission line Hgamma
